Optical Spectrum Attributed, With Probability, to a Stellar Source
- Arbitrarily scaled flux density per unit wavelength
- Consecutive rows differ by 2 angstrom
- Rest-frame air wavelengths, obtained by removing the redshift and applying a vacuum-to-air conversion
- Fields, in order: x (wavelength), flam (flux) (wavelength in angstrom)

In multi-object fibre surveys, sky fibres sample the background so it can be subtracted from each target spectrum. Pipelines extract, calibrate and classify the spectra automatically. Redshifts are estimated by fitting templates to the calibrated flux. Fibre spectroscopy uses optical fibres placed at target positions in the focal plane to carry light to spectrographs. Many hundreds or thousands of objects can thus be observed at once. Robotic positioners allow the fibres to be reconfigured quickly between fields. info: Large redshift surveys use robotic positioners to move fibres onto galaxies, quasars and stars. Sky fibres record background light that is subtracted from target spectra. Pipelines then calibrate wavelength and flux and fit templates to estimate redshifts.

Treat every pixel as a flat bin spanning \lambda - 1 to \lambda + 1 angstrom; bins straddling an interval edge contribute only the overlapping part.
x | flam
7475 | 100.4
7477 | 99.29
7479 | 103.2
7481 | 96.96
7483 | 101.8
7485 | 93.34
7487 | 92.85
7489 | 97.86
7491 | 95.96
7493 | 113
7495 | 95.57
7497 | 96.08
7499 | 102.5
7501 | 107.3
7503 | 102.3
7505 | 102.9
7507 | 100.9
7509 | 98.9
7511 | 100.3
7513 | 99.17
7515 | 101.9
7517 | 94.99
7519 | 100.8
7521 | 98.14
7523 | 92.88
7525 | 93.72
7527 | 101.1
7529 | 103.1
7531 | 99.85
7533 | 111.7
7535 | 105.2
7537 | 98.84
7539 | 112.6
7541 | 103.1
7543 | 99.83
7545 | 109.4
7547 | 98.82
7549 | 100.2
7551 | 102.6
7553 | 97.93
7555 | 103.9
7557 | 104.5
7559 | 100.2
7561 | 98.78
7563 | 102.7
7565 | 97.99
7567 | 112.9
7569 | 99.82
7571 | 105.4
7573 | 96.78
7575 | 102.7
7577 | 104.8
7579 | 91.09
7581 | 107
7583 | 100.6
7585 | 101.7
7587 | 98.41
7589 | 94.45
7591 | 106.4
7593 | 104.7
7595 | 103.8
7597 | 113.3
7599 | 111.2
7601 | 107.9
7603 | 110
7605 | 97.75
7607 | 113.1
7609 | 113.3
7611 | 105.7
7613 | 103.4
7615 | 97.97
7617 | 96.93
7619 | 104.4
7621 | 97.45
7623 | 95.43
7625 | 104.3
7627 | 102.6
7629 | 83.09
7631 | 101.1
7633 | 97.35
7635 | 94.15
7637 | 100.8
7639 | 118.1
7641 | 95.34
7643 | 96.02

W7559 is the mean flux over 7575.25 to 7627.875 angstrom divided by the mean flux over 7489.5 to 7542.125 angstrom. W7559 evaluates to 1.02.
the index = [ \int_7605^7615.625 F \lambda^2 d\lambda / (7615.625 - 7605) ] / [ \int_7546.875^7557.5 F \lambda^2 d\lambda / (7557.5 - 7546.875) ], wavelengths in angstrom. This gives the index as 1.06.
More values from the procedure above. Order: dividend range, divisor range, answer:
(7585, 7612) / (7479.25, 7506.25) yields 1.09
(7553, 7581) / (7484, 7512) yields 1.04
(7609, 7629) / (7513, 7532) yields 1.05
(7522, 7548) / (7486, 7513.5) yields 1.03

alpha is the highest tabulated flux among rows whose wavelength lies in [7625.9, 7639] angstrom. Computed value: 118.1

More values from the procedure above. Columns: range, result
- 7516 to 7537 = 111.7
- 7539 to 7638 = 113.3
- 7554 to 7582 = 112.9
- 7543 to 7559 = 109.4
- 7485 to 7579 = 113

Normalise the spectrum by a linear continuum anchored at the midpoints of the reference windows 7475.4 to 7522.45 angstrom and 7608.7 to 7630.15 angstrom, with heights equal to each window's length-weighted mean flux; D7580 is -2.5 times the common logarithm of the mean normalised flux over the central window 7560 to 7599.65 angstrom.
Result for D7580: -0.03 mag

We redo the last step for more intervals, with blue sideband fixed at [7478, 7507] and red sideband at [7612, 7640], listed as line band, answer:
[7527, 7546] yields -0.049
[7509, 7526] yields 0.025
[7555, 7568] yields -0.032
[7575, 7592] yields -0.008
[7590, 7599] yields -0.080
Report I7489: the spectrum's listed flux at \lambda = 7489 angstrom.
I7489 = 97.86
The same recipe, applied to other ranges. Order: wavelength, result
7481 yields 96.96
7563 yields 102.7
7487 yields 92.85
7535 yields 105.2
